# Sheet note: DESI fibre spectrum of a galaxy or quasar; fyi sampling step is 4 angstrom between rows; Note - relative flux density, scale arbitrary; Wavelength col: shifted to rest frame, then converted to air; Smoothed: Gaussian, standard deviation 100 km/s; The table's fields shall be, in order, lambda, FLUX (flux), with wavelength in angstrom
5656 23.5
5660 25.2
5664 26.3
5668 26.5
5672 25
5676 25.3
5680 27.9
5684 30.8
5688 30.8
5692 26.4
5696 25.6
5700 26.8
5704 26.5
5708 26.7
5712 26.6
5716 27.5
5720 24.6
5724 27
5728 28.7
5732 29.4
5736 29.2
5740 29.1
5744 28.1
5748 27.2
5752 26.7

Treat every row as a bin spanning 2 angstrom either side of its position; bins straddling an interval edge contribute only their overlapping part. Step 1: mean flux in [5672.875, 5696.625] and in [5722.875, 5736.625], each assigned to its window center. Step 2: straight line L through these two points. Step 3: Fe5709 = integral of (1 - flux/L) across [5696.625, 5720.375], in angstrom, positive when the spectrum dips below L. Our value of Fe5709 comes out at 1.4 angstrom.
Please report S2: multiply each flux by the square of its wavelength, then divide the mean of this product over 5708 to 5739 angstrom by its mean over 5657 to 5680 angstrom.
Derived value 1.09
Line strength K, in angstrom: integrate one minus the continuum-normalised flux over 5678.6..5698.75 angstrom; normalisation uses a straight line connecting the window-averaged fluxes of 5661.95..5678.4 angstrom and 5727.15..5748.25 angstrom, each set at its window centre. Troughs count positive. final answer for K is -1.2 angstrom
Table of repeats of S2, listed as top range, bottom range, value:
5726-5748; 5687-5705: 1.08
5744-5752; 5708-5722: 1.05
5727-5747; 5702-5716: 1.09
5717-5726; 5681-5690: 0.86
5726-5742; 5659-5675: 1.16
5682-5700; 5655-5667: 1.13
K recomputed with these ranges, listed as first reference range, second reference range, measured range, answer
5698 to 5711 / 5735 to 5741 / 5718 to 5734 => 0.5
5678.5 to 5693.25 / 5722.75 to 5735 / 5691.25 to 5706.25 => 1.4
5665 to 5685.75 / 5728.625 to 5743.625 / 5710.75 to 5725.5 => 1.1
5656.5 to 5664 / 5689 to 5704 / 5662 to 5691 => -1.9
